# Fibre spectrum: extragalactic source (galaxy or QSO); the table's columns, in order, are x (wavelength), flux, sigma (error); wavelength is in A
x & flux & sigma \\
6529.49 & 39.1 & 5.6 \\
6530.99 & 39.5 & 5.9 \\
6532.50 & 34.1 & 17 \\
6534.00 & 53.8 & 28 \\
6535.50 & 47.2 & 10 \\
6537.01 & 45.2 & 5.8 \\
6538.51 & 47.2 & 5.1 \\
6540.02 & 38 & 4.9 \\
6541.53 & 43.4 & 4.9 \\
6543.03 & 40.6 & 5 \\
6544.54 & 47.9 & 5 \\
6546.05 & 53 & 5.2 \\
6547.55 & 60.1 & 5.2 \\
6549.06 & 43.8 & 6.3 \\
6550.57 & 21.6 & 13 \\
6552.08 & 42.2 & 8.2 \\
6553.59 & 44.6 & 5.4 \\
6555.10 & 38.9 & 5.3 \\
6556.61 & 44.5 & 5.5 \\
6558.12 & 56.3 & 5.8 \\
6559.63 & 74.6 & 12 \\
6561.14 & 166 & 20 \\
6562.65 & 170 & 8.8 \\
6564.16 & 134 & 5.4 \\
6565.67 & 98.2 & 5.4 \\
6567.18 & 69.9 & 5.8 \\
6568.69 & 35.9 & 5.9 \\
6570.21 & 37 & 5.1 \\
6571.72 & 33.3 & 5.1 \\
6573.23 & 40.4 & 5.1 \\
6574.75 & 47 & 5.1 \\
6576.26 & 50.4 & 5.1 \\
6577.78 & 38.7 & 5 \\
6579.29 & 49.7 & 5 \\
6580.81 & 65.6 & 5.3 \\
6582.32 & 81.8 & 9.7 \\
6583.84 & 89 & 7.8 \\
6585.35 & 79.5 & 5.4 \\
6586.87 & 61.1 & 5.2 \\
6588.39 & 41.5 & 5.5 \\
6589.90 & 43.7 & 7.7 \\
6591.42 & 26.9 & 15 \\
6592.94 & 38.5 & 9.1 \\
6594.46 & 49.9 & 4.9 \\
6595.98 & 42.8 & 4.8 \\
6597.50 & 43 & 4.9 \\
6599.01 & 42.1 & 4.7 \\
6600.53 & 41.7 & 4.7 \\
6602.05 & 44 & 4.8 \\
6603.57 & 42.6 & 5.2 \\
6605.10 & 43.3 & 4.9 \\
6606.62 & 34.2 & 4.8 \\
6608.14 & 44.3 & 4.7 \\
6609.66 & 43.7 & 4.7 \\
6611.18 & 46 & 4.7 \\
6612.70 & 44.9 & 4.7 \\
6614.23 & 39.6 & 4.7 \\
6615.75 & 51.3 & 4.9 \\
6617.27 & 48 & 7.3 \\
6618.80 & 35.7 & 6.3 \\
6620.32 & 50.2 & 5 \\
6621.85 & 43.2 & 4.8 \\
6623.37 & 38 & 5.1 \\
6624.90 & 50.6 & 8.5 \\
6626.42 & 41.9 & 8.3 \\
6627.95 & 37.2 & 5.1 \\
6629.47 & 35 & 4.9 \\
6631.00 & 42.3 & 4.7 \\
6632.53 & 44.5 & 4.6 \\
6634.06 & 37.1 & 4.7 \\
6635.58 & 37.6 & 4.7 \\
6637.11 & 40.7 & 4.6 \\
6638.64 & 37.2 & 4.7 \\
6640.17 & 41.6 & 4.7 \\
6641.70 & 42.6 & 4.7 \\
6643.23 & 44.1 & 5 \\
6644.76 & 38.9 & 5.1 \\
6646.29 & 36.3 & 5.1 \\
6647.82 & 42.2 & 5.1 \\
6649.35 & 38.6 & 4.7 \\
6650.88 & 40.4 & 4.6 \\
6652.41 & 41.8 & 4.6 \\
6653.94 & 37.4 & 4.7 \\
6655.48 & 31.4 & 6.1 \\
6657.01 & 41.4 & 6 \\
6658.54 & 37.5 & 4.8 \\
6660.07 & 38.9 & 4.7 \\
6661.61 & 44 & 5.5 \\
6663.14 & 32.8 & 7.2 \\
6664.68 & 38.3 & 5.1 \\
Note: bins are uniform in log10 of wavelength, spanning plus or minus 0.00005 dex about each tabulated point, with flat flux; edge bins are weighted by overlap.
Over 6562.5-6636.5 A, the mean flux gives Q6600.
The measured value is 50.5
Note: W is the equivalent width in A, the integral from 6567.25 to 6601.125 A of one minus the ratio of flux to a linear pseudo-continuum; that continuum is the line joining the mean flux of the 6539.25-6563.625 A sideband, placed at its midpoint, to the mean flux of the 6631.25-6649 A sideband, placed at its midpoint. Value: 2.9 A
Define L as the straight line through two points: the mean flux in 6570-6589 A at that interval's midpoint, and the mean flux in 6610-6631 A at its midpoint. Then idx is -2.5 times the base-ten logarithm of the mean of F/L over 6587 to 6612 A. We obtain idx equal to 0.17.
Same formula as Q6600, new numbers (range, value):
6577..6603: 51.7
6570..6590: 55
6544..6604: 58.4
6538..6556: 43.4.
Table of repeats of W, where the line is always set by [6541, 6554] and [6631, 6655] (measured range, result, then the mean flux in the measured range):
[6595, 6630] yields -1.3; 42.9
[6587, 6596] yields 0.1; 41.8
